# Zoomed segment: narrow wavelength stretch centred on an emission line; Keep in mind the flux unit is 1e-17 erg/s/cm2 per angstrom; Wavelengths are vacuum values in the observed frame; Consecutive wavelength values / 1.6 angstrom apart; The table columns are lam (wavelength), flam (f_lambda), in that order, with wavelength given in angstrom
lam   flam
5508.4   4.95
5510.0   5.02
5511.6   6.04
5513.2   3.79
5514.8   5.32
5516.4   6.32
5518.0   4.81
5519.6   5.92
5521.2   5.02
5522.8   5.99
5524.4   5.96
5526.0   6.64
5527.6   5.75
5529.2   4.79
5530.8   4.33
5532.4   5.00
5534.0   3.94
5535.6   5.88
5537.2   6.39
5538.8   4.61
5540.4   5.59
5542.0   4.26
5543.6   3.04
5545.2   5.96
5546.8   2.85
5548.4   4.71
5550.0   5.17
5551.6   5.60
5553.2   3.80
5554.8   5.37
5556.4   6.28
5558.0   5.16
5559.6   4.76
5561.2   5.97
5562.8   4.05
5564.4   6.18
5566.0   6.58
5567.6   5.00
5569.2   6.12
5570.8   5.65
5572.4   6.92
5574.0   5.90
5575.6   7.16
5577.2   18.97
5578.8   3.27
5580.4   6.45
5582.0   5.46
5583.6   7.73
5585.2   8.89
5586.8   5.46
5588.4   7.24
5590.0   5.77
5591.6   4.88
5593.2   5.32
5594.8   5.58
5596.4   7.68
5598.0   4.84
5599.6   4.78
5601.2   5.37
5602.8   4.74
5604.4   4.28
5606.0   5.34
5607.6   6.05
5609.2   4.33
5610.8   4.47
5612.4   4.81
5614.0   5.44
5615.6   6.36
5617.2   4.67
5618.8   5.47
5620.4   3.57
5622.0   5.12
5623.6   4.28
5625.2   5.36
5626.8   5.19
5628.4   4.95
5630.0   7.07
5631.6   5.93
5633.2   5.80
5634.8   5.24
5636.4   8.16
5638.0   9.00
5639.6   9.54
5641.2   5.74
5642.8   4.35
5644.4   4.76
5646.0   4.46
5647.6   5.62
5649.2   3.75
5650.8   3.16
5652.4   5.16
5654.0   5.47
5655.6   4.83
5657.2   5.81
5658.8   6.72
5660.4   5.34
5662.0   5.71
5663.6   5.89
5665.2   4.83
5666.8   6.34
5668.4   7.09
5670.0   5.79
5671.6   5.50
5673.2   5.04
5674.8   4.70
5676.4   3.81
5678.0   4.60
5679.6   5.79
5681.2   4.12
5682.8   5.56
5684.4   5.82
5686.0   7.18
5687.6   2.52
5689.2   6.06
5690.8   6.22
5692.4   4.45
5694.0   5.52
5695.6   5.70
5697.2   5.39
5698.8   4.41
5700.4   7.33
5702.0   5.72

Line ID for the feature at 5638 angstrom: [O III]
